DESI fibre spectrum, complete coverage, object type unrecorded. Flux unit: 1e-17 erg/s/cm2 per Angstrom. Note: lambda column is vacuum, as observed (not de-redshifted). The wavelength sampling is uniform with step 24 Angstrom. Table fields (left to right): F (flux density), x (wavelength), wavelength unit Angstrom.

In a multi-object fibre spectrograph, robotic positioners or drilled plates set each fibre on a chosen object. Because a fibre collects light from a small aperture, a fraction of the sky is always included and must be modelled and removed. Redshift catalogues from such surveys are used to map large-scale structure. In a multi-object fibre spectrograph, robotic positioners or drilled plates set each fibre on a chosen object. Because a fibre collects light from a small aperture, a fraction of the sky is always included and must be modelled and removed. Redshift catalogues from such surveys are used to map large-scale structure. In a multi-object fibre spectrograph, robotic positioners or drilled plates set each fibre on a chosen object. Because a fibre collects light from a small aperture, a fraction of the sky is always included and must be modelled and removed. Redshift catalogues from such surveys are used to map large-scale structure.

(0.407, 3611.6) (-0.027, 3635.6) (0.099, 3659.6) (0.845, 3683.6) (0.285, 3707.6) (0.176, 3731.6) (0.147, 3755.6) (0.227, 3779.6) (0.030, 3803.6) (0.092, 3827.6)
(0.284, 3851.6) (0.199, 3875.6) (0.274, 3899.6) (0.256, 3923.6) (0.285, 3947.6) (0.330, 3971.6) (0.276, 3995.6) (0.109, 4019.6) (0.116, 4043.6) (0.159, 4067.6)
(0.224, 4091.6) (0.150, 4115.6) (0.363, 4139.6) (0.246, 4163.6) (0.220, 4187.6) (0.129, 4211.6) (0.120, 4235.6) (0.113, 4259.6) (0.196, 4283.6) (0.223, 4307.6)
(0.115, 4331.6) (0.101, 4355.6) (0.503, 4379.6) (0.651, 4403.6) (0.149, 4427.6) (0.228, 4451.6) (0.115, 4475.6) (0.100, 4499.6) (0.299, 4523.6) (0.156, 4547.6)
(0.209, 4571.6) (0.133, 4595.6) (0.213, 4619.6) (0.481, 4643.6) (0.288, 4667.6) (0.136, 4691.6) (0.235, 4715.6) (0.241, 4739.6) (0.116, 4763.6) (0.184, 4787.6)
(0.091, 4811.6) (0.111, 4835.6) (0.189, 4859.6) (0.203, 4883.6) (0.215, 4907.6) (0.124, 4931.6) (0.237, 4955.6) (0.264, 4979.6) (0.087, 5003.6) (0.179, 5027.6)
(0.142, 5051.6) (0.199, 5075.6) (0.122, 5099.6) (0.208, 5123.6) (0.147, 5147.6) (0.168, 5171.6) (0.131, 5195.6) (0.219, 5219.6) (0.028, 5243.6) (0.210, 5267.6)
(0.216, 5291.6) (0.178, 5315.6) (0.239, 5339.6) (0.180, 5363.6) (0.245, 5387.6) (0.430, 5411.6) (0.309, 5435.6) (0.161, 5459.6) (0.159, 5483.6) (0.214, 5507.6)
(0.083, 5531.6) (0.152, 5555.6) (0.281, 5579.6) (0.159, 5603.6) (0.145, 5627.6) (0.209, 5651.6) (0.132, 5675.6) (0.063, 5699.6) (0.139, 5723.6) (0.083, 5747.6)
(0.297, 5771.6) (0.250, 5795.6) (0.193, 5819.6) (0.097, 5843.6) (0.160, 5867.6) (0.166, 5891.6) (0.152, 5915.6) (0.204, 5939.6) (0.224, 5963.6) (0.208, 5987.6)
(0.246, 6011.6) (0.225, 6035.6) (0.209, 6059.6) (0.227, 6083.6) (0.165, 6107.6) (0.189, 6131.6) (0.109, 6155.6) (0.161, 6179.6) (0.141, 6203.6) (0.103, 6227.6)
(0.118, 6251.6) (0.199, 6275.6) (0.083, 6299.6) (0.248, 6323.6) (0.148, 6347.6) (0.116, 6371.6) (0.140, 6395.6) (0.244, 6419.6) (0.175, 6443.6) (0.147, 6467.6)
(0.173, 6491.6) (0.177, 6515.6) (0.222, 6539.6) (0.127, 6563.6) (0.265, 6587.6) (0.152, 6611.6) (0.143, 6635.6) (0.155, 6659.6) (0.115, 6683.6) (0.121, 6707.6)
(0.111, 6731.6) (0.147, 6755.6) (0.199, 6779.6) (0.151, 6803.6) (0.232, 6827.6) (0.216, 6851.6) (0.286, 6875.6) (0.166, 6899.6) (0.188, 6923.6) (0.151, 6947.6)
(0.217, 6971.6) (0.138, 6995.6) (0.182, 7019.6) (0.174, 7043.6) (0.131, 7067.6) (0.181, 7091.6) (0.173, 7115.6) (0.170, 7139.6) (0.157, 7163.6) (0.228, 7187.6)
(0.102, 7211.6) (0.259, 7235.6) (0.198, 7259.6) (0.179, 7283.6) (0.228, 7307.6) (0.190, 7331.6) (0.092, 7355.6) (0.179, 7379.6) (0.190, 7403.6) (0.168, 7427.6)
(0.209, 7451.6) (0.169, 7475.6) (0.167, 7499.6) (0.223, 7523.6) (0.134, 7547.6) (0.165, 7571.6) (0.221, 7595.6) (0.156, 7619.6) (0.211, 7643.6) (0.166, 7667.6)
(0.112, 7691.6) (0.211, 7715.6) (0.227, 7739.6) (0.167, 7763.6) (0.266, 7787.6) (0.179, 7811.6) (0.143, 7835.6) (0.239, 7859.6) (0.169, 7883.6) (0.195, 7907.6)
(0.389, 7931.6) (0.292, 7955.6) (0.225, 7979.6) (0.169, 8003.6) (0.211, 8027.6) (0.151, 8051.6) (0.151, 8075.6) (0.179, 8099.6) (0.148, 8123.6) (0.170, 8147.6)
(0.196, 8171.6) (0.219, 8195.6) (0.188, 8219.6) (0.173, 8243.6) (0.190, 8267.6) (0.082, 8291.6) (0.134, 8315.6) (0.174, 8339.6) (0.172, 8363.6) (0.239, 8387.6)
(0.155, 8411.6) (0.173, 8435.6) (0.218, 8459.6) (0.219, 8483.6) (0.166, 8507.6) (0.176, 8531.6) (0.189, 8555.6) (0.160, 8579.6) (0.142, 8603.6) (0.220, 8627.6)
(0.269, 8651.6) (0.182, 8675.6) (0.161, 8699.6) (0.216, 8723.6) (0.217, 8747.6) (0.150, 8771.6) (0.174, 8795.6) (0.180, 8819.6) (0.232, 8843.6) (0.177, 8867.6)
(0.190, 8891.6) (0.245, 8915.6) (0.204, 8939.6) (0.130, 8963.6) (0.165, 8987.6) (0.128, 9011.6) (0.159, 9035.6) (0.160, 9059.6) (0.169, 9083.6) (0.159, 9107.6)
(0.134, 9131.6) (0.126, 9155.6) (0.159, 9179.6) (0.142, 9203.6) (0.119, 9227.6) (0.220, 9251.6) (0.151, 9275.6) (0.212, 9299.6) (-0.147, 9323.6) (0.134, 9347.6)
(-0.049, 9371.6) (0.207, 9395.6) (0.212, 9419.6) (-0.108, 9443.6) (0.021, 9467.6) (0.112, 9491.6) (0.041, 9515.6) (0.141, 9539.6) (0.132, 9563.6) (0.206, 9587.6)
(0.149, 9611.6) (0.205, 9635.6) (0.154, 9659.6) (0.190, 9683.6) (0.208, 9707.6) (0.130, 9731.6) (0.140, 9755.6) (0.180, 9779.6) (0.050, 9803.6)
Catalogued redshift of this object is 1.839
